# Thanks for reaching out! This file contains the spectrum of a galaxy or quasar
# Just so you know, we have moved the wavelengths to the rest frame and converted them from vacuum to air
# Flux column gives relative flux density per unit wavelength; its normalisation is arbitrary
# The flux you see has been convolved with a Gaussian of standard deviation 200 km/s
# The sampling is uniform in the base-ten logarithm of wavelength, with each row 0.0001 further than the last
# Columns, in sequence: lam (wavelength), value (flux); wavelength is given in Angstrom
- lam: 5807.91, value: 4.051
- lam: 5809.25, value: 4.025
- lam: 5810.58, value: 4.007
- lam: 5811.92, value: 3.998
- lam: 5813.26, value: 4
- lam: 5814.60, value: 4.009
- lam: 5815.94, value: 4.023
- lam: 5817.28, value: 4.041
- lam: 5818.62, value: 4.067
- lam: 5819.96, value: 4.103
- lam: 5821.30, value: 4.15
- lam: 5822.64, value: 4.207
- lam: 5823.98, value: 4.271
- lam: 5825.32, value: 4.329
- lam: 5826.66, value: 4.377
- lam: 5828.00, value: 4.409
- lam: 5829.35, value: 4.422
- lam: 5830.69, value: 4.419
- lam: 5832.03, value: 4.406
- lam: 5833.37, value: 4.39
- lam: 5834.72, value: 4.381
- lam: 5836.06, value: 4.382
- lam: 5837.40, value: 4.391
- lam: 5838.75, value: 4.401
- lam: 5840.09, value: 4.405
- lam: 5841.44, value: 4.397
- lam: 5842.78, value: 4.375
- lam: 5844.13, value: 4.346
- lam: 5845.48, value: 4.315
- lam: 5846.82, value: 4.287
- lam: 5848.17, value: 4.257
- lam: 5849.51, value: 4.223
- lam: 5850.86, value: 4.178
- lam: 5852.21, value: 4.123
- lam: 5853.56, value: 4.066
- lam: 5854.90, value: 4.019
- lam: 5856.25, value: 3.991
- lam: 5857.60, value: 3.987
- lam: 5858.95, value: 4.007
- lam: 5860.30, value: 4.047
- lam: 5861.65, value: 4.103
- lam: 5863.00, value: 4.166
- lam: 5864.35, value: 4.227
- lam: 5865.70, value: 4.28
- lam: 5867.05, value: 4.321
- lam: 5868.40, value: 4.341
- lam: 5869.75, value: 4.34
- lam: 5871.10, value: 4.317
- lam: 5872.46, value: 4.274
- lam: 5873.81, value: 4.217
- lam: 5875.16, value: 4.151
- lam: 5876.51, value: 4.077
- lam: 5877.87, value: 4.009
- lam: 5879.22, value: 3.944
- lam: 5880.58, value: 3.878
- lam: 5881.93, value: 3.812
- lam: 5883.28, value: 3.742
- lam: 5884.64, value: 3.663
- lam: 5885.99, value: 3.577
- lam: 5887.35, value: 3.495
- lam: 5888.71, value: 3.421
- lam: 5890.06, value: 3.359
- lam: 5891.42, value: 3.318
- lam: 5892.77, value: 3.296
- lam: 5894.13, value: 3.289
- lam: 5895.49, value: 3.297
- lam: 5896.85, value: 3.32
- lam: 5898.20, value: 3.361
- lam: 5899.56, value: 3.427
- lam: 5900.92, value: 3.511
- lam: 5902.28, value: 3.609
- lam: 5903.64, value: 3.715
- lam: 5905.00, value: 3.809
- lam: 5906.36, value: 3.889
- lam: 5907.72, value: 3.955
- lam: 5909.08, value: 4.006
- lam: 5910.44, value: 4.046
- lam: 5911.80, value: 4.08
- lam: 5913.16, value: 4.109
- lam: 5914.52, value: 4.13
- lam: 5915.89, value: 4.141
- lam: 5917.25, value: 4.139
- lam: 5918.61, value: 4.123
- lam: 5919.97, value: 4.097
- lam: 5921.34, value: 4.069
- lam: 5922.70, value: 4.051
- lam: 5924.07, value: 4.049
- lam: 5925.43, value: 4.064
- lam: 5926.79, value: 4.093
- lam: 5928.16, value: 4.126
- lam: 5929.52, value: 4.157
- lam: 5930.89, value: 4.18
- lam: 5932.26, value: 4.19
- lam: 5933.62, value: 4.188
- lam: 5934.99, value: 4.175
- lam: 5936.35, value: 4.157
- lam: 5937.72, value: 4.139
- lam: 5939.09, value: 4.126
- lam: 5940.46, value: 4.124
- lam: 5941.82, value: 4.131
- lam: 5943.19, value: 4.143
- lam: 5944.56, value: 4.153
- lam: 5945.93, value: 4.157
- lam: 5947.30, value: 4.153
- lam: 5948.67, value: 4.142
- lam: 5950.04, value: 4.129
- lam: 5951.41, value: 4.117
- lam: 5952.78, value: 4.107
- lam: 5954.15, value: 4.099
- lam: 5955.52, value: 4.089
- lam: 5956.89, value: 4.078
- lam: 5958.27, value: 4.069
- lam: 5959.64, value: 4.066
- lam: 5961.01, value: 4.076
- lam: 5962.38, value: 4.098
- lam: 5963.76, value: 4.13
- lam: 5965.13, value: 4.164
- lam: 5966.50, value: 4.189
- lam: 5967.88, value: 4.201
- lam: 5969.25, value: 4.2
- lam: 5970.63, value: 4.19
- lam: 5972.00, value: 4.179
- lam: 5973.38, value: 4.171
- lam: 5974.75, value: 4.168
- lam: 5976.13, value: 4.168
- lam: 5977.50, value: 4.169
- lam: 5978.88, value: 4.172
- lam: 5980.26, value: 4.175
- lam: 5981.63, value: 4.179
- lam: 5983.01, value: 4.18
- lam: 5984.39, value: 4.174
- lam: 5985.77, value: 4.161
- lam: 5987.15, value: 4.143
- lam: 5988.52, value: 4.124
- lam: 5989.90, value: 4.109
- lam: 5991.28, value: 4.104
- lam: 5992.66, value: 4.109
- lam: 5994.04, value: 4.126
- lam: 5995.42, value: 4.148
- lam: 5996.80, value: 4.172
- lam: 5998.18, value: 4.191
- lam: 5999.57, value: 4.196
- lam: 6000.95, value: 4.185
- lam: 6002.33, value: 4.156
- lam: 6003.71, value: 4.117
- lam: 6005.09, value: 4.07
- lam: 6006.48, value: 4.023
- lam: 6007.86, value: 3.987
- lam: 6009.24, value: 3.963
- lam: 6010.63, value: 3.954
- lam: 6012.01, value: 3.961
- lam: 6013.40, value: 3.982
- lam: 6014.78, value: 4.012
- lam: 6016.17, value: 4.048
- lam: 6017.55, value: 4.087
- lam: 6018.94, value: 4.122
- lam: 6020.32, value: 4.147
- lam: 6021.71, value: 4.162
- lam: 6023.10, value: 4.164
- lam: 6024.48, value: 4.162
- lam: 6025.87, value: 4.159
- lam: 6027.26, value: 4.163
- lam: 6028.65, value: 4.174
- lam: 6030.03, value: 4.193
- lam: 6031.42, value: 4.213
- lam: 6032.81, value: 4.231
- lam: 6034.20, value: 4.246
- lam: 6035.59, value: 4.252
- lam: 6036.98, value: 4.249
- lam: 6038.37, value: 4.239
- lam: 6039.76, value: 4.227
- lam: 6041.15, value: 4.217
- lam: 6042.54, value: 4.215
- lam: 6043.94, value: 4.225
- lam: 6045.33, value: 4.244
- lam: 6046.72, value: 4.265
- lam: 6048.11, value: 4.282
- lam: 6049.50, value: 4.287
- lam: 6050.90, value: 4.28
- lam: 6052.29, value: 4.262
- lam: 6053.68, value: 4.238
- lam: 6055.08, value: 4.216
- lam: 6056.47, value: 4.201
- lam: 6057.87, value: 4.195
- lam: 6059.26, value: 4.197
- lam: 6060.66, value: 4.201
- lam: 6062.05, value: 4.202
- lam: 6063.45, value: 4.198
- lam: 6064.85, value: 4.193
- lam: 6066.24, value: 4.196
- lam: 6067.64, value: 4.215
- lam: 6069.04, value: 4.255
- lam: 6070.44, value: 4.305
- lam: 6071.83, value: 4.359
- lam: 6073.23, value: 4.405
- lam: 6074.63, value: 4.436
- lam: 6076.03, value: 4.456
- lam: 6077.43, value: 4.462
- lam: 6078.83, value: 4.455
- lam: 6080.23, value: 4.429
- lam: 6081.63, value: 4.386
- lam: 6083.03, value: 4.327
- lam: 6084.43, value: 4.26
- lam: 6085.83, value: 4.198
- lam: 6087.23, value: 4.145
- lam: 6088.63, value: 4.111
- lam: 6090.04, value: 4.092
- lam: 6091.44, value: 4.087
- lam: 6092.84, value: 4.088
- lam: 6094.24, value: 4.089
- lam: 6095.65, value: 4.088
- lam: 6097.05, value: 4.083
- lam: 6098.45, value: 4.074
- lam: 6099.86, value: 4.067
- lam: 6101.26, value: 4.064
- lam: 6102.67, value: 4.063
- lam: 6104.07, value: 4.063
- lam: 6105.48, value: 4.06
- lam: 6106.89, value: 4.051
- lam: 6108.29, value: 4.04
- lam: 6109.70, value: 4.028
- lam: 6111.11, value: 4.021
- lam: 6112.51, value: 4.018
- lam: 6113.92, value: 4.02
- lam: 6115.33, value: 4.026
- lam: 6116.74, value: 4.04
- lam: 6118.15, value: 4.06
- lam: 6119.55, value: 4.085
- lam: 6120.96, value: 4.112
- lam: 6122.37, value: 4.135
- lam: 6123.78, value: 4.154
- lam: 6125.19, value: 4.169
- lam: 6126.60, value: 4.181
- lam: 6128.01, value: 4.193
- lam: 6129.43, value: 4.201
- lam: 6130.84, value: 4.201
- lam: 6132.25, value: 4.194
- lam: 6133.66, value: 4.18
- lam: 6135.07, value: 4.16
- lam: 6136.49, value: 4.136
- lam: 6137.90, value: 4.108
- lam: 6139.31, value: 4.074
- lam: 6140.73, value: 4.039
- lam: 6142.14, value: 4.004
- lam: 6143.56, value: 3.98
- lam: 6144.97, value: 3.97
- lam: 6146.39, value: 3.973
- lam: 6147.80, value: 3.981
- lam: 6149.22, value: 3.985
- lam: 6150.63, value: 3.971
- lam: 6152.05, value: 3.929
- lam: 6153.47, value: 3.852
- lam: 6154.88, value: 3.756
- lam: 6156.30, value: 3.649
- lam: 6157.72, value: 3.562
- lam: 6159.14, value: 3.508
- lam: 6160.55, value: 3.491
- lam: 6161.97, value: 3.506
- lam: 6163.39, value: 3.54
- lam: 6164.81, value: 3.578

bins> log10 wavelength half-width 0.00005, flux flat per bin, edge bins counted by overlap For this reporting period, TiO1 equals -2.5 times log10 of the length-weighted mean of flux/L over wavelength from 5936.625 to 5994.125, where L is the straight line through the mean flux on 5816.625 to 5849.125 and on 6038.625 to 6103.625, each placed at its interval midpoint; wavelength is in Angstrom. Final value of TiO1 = 0.033 mag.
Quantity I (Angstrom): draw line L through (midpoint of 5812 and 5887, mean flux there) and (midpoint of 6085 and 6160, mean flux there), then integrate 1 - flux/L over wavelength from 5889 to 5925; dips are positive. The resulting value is 3.2 Angstrom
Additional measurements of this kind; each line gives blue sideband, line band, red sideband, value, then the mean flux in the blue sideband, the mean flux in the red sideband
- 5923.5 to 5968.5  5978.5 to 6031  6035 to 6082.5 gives 1.1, 4.13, 4.28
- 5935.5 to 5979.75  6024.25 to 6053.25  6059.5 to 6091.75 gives 0.0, 4.14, 4.28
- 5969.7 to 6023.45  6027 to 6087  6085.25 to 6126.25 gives -2.5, 4.12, 4.08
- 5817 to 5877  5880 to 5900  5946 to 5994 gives 3.5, 4.25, 4.14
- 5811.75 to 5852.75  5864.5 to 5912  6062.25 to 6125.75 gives 4.9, 4.26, 4.17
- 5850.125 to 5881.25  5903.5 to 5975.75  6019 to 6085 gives 1.3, 4.13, 4.26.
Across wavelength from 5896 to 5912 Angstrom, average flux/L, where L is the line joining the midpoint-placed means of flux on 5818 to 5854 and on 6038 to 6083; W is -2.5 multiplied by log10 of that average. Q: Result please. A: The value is 0.16 mag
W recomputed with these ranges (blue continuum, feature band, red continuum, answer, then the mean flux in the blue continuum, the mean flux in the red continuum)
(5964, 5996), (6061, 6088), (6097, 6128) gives -0.05 mag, 4.16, 4.08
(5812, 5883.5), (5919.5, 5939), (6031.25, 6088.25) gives 0.03 mag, 4.2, 4.27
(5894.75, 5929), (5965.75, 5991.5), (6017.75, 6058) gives -0.03 mag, 3.89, 4.21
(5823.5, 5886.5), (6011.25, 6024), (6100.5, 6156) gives 0.01 mag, 4.19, 4.06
